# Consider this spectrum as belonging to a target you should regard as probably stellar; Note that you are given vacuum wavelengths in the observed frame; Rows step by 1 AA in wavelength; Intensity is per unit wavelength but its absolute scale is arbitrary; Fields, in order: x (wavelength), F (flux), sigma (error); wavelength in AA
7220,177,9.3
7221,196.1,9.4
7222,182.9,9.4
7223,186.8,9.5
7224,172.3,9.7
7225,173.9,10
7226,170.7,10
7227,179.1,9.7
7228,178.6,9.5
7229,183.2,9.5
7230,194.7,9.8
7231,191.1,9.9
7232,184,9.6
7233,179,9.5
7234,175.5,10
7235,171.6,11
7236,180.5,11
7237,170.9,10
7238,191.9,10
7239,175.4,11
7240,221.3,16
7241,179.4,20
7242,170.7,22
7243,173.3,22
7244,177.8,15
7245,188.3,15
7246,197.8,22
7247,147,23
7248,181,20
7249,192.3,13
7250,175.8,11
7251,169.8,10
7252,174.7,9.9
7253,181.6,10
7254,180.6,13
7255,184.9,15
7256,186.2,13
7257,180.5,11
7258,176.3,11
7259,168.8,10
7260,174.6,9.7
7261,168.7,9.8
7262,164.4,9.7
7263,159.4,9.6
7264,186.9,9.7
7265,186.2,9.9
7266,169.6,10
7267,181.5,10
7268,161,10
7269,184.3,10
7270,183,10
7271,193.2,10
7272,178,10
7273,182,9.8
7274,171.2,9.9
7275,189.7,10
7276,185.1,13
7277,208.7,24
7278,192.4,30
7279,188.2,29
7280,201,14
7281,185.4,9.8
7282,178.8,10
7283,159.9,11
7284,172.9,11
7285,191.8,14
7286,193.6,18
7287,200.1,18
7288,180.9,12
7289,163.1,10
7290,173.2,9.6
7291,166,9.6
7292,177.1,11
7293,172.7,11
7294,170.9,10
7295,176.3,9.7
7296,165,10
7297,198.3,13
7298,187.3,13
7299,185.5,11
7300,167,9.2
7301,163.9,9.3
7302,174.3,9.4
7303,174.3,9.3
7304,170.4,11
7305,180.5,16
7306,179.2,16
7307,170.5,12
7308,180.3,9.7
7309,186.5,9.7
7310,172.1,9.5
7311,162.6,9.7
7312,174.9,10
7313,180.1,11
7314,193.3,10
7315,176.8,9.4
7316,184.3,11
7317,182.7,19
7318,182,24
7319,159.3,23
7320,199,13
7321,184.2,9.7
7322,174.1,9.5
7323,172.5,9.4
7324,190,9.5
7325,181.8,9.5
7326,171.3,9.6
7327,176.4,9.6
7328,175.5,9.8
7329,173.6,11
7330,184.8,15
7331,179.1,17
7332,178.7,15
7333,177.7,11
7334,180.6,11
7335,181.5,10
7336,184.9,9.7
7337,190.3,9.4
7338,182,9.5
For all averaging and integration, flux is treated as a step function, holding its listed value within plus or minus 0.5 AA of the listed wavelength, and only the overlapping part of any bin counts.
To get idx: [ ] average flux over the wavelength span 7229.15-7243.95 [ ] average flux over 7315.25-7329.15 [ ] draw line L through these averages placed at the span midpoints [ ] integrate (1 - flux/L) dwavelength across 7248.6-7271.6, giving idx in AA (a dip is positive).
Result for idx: 0.5 AA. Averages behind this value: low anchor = 183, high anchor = 179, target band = 178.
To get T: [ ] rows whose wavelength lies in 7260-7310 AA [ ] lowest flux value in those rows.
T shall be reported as 159.4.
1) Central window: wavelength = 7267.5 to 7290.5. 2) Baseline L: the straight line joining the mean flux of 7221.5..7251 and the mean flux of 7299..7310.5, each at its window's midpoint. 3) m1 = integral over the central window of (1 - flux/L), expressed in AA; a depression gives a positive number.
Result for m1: -0.8 AA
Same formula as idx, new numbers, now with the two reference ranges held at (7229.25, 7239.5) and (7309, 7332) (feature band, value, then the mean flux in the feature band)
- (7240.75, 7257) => 0.2 AA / 179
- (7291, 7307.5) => 0.4 AA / 176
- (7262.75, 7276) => 0.1 AA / 180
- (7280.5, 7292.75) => 0.1 AA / 178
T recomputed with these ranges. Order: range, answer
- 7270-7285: 159.9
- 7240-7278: 147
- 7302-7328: 159.3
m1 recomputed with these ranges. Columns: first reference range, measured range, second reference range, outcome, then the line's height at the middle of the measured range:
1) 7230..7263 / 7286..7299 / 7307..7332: 0.0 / 179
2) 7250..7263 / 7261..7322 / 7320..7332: -0.7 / 177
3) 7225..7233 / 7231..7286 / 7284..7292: 0.3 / 181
